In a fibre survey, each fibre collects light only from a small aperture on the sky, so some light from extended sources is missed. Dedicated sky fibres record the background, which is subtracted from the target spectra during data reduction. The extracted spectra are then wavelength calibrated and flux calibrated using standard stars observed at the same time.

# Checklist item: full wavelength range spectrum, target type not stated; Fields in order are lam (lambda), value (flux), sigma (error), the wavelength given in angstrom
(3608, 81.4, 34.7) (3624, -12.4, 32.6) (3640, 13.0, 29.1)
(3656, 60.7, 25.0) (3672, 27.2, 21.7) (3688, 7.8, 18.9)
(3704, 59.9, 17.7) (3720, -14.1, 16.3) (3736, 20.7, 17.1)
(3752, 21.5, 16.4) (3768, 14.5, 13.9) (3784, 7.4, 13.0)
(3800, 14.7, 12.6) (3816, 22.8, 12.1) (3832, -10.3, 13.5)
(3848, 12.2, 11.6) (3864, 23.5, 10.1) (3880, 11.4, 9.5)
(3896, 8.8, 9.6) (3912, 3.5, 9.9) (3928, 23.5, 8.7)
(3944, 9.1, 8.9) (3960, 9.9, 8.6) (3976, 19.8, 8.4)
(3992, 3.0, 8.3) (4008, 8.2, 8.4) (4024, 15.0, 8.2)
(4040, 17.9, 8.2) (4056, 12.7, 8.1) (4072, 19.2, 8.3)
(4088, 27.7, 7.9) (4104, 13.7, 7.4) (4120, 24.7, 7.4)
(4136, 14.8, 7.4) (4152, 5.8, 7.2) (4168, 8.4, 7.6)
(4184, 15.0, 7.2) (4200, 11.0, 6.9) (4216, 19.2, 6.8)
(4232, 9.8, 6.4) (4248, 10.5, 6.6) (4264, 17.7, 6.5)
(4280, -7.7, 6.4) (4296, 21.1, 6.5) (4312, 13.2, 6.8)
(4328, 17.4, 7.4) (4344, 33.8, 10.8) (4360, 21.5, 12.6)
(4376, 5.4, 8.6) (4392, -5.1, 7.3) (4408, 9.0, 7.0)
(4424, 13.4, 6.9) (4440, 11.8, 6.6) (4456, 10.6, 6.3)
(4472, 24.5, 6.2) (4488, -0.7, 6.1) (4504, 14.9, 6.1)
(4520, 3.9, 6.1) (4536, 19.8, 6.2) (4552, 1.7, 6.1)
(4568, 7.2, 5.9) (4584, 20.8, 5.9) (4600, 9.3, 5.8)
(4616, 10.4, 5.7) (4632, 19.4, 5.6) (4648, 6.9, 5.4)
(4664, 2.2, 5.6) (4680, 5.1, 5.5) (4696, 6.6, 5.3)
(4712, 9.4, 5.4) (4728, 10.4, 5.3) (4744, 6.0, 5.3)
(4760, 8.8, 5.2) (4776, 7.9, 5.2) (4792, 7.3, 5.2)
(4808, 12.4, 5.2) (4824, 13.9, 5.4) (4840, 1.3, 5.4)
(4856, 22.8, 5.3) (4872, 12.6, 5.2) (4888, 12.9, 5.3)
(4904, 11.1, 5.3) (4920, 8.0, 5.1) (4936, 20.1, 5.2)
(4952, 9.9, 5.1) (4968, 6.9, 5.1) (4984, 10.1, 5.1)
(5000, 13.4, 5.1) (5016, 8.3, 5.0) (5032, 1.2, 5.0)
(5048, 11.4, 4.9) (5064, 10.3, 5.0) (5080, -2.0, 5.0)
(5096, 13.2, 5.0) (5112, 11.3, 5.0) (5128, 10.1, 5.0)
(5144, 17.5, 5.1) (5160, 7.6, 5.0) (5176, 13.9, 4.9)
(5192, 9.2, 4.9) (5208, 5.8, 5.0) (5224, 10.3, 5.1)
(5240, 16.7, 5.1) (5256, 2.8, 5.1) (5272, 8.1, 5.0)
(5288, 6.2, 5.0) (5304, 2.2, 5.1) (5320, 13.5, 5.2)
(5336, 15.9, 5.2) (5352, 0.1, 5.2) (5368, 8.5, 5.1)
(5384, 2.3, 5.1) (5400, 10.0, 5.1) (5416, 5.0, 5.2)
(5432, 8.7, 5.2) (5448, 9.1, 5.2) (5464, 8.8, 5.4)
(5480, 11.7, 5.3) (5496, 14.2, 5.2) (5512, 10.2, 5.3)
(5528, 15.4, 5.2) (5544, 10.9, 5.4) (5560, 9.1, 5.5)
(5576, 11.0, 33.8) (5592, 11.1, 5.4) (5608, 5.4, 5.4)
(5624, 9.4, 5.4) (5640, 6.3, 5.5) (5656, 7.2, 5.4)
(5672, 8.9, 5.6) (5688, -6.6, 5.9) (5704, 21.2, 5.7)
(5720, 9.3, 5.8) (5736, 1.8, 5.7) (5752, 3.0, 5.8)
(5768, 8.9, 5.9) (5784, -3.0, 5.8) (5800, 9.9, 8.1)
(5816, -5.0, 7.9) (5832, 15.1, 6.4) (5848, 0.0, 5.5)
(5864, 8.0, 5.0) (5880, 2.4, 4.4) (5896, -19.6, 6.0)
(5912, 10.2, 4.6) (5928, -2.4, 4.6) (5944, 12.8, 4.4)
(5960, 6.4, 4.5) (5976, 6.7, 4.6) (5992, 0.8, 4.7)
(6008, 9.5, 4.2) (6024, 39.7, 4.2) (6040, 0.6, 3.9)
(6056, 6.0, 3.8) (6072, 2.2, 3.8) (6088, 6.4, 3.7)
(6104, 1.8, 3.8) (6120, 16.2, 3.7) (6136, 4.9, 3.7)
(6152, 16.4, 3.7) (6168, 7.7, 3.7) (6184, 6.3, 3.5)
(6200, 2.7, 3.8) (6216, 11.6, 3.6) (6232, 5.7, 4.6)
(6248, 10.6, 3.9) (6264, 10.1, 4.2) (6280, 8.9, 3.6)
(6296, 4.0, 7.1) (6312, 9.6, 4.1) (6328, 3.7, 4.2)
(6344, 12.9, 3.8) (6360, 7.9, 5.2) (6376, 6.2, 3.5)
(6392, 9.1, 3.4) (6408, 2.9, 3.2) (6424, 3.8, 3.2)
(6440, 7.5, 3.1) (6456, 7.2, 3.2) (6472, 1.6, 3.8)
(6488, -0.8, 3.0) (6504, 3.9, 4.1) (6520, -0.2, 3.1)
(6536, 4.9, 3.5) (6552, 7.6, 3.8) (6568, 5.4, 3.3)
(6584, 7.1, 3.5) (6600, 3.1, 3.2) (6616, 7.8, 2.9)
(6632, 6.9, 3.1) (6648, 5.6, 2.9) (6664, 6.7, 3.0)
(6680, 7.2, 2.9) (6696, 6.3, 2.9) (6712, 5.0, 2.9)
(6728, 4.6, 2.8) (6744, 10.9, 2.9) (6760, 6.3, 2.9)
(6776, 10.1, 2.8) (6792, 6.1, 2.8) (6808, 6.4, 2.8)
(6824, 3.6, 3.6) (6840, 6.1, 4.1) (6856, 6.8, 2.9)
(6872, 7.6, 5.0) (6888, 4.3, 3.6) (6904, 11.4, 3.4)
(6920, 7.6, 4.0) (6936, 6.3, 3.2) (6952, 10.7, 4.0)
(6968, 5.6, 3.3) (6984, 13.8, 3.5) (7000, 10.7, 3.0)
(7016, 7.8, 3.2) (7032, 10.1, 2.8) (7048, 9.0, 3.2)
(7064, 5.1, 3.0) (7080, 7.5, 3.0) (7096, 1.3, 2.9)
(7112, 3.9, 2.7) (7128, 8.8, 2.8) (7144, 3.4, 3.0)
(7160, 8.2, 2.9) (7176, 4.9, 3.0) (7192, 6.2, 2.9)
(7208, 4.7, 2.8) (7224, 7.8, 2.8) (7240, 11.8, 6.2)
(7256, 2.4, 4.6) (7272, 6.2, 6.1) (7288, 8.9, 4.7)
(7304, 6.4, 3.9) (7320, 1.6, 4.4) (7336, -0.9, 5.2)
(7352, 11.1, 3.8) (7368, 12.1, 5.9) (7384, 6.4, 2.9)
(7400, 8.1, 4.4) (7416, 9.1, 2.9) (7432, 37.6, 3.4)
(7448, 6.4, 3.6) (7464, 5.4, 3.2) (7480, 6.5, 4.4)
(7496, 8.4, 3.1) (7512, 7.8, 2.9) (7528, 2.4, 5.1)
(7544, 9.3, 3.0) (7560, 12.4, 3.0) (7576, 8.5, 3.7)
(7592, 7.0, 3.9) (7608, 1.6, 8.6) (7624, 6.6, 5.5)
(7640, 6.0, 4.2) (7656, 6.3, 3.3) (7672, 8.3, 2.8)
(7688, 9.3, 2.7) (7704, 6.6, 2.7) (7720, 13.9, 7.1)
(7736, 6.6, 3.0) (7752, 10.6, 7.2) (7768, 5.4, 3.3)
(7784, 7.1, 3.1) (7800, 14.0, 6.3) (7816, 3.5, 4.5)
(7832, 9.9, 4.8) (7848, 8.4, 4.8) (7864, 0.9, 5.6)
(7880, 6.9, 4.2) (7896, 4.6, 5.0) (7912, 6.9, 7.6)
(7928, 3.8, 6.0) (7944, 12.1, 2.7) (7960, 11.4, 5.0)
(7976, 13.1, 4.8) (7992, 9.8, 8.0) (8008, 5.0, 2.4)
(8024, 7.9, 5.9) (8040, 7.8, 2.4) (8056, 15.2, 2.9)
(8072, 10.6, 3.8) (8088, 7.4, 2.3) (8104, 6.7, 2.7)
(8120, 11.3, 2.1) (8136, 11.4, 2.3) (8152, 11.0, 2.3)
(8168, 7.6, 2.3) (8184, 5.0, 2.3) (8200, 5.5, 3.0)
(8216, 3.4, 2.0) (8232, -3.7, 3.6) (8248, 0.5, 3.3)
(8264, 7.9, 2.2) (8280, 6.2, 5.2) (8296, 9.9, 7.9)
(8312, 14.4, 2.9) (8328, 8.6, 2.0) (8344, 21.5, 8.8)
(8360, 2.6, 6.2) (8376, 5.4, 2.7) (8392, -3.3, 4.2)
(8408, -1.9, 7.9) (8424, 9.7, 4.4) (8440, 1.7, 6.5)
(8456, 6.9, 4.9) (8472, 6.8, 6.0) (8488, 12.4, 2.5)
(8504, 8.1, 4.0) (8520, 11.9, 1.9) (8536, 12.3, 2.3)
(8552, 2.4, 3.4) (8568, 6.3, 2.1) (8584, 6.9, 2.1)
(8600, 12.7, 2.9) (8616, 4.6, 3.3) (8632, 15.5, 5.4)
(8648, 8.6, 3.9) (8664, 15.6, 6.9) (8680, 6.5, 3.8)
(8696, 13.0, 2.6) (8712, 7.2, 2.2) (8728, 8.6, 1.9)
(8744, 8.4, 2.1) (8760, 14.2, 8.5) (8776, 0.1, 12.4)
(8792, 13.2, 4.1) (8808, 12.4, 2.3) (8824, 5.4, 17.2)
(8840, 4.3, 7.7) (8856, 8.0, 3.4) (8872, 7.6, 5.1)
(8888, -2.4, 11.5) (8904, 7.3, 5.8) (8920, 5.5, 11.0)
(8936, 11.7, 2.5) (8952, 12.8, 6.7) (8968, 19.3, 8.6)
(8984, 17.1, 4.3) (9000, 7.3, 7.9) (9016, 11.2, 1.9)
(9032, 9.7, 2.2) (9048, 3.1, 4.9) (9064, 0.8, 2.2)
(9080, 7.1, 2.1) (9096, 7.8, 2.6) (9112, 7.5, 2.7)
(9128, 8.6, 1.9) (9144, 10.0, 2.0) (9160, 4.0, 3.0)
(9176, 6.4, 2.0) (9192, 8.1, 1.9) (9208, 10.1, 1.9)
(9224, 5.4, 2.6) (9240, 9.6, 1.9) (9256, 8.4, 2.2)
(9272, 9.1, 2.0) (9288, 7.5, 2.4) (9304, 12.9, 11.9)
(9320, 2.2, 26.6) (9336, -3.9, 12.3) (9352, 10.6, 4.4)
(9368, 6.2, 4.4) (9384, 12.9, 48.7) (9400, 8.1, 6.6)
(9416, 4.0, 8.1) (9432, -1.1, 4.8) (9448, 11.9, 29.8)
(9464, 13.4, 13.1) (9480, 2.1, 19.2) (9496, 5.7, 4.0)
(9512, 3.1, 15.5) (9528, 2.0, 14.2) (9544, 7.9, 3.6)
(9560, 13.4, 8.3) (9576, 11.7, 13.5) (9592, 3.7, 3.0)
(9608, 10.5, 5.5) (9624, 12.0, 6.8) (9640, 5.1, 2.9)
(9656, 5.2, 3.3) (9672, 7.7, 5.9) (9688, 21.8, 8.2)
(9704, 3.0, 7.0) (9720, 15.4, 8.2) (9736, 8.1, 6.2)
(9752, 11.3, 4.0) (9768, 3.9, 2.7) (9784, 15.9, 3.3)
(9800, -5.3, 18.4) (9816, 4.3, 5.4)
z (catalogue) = 0.993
